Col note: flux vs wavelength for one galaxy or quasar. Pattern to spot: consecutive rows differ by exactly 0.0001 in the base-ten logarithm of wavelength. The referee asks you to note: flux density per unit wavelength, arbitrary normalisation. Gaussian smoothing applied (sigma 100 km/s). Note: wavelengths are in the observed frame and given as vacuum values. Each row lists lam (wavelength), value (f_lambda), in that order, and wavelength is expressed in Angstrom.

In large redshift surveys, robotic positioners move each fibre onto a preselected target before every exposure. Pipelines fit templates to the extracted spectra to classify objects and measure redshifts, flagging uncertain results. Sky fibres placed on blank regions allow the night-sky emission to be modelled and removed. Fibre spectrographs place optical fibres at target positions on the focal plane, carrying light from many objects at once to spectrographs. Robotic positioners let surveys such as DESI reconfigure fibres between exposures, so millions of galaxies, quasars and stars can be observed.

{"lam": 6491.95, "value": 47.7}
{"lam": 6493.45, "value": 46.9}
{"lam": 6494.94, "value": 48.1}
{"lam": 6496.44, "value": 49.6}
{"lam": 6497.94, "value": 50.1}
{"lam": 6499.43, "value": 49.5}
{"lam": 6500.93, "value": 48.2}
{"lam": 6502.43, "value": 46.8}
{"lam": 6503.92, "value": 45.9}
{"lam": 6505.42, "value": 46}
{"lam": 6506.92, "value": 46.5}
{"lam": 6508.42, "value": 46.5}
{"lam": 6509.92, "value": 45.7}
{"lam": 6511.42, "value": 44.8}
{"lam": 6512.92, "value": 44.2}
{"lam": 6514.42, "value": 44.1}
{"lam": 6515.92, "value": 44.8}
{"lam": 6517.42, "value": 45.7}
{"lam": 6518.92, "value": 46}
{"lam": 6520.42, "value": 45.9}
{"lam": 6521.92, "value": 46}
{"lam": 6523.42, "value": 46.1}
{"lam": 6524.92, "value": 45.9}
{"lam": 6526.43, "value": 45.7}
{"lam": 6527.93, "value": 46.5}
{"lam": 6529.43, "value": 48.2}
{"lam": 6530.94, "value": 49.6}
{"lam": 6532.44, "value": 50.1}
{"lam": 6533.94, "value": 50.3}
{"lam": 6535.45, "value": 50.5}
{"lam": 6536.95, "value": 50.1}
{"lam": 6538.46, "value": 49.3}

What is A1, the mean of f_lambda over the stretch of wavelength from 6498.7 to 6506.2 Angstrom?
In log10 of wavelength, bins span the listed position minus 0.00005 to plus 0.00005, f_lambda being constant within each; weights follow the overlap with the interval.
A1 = 47.3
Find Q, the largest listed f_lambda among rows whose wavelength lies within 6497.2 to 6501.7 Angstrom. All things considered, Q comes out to 50.1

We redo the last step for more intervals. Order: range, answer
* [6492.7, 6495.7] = 48.1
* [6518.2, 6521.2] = 46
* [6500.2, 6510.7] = 48.2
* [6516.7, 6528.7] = 46.5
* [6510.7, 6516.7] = 44.8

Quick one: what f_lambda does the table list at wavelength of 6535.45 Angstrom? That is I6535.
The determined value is 50.5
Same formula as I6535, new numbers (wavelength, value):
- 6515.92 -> 44.8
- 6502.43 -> 46.8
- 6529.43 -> 48.2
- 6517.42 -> 45.7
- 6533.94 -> 50.3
